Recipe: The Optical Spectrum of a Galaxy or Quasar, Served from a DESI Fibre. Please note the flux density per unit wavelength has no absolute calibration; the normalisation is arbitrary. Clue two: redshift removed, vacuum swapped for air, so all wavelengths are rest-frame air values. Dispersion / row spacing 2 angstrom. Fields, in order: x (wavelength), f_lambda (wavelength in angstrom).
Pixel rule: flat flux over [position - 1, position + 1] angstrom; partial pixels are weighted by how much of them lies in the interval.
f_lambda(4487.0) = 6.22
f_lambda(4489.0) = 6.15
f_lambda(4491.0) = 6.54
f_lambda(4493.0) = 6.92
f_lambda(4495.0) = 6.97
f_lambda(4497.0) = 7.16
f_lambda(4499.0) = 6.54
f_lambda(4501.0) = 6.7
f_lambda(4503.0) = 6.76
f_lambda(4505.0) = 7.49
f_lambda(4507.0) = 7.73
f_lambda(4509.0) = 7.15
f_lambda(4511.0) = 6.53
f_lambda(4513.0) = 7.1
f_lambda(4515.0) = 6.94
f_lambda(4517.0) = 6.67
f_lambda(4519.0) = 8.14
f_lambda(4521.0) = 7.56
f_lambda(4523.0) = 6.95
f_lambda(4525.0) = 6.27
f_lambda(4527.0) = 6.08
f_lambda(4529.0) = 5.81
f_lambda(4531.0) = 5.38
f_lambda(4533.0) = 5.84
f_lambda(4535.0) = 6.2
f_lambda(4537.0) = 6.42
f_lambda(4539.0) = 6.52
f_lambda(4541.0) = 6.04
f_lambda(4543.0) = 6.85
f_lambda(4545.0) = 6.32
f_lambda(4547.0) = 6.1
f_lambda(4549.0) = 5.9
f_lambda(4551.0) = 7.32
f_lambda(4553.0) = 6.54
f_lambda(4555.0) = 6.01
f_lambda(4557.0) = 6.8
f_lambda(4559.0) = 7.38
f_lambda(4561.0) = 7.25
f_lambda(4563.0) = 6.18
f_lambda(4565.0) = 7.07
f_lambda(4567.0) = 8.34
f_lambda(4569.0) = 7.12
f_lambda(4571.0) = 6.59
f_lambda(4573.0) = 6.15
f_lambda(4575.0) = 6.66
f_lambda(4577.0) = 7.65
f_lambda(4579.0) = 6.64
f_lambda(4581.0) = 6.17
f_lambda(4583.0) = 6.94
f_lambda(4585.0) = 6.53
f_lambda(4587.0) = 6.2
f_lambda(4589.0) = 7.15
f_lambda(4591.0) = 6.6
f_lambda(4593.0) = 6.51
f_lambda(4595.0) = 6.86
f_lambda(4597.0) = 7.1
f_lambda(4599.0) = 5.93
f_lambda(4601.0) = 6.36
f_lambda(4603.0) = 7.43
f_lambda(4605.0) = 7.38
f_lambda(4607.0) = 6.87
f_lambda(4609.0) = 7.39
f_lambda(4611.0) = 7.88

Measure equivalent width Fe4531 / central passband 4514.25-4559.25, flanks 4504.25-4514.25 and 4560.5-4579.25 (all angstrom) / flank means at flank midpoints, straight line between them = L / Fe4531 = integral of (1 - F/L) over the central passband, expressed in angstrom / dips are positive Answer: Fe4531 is 3.7 angstrom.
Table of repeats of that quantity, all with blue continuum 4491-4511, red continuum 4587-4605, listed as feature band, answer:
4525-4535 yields 1.5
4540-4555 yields 1.0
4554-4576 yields -0.1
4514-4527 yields -0.1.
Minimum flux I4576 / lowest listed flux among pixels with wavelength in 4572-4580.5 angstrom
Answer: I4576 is 6.15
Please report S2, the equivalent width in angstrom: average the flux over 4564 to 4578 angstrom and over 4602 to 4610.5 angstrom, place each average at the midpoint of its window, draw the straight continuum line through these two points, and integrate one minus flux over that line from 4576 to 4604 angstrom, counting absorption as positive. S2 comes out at 1.9 angstrom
